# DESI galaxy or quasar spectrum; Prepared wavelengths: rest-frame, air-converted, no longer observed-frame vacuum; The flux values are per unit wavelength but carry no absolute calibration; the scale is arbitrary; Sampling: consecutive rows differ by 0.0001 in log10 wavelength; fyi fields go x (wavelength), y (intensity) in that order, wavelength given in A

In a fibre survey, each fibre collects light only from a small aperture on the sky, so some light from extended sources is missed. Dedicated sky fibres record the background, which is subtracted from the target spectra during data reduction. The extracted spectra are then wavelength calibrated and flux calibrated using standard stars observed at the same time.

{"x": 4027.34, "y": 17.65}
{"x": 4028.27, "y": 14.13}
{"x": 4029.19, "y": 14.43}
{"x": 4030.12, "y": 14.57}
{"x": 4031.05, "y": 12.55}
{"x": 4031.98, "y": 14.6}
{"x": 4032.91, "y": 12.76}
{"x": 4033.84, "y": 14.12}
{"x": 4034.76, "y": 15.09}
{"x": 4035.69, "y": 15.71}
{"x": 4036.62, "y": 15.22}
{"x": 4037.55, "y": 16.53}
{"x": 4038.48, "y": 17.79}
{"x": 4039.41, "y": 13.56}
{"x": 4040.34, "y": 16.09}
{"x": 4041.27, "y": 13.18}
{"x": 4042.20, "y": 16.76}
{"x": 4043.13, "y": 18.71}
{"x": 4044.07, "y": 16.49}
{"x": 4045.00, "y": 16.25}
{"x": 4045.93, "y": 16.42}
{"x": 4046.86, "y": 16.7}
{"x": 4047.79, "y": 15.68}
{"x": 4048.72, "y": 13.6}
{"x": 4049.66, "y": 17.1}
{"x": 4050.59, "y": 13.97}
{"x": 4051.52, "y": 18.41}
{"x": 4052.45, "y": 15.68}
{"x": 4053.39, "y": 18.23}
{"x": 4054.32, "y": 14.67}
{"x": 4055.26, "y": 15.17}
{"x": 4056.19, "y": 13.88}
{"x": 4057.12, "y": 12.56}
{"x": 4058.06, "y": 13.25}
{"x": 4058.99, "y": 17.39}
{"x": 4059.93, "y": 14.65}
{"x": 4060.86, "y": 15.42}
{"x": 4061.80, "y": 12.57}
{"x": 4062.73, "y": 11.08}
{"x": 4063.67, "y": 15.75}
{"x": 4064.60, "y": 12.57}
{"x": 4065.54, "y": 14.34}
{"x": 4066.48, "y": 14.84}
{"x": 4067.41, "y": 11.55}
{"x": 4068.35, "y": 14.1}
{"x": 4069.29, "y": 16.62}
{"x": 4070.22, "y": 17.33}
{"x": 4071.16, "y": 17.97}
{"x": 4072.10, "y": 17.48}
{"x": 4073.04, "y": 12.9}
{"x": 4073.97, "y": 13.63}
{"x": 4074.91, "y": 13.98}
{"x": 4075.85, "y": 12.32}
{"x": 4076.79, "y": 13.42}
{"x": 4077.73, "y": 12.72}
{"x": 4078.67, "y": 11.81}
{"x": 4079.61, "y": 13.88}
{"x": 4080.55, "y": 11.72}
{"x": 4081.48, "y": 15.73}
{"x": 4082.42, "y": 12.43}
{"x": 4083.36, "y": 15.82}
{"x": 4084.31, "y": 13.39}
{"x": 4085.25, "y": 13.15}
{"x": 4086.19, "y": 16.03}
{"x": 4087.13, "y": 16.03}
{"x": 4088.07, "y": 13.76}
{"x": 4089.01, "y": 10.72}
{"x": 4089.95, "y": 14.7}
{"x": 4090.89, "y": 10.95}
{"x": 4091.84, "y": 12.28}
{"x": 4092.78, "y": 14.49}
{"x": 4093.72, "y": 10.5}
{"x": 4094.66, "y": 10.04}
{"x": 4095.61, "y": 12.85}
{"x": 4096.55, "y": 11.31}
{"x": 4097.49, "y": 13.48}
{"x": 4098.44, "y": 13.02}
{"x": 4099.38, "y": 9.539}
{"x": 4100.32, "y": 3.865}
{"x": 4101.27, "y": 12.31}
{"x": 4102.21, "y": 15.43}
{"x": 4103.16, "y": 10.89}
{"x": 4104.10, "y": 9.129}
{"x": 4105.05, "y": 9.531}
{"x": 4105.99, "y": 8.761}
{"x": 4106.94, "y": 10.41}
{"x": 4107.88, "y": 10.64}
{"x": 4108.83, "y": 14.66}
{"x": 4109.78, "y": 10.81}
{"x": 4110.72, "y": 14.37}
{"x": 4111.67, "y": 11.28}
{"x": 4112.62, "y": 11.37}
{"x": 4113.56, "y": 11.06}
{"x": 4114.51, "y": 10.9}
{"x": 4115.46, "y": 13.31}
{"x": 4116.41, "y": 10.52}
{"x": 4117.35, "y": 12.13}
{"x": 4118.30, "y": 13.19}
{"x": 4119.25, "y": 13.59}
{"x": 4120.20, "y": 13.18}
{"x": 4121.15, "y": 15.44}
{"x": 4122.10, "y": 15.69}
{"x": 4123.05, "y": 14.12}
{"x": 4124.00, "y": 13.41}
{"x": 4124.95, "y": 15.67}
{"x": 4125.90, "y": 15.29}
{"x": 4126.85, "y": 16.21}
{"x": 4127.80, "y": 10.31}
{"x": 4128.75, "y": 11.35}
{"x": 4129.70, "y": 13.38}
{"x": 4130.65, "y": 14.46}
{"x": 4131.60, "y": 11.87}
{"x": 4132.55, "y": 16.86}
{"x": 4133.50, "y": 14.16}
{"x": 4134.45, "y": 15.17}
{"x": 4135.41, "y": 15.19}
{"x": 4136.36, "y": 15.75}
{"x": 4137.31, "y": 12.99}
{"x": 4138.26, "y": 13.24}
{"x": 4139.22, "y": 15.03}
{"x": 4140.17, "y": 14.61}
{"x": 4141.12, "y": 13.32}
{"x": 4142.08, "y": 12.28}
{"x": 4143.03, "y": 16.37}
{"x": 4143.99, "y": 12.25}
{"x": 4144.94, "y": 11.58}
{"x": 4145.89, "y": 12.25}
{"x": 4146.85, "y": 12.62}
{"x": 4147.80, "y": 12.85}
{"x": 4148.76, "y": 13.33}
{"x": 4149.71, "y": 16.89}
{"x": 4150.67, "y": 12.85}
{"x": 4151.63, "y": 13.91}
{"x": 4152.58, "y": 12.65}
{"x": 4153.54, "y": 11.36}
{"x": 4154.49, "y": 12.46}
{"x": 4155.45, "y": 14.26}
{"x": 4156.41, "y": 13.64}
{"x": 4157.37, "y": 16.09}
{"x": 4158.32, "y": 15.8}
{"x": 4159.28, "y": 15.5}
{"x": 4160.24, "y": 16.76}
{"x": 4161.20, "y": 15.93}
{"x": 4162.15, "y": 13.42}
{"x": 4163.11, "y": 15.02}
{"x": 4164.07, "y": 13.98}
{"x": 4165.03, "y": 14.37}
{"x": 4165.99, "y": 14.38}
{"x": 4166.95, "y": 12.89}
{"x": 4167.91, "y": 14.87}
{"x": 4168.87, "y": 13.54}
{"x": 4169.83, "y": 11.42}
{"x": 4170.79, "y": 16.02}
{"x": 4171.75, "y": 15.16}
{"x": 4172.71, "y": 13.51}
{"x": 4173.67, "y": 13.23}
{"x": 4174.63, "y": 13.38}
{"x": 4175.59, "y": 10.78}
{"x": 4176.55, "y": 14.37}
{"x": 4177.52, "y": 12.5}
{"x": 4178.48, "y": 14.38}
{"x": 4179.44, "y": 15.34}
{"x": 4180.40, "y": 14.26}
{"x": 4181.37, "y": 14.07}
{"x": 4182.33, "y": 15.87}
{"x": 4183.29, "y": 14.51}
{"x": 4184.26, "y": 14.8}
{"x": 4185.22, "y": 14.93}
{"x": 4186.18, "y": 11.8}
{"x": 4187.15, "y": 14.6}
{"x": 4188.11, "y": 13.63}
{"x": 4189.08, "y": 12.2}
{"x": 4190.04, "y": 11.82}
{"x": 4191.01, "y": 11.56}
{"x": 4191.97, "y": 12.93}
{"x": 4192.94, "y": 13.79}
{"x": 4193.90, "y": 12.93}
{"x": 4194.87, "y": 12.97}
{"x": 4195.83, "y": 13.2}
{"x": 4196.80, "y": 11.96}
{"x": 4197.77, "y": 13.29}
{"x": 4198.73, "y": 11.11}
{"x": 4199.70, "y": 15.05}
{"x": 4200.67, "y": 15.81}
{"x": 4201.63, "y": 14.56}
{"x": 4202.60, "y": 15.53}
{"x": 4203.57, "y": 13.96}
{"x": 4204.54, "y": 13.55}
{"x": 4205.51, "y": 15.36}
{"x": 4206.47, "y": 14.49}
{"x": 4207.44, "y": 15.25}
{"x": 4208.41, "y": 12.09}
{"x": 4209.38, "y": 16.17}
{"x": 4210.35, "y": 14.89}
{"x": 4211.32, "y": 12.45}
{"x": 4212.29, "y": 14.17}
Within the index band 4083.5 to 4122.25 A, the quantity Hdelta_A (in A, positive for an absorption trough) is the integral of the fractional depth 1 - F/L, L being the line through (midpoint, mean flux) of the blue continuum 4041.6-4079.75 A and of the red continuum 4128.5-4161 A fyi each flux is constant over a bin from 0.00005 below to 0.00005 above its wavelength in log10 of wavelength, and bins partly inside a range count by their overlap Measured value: 6.1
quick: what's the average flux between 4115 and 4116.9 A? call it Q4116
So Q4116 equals 11.9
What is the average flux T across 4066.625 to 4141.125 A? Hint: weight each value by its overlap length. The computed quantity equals 13.1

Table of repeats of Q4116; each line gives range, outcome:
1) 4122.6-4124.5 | 13.8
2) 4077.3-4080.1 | 12.8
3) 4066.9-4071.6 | 15.5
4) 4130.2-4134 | 14.4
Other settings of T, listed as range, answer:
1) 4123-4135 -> 14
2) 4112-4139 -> 13.6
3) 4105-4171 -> 13.5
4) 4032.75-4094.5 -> 14.6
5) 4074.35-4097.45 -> 13.1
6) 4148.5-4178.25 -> 14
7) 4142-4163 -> 13.9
